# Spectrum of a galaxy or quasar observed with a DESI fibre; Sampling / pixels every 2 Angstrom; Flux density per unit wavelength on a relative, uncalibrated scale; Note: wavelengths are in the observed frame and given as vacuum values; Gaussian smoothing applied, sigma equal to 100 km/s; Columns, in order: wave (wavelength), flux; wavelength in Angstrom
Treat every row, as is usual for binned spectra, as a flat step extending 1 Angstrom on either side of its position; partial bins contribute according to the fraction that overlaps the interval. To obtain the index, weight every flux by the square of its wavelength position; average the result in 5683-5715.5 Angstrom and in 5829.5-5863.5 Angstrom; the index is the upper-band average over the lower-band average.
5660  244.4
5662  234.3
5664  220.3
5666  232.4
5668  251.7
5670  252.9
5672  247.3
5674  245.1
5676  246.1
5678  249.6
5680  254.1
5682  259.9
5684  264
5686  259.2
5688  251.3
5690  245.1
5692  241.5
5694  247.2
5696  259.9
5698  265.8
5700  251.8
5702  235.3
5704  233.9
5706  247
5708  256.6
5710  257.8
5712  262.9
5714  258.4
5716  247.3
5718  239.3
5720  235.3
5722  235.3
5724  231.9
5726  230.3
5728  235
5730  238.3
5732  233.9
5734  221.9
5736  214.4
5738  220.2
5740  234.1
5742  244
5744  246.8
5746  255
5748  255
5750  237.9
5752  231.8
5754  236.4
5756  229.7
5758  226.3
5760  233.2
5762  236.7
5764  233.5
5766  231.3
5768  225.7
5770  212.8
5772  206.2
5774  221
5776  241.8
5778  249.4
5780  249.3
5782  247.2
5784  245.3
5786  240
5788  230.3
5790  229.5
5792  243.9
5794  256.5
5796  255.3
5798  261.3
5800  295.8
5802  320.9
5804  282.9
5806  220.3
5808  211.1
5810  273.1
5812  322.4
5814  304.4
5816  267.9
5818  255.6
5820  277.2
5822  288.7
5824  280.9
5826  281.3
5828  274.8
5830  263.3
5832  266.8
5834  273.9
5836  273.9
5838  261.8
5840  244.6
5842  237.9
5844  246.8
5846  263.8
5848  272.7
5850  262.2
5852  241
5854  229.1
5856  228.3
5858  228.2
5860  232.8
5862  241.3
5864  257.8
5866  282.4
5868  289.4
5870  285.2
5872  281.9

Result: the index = 1.05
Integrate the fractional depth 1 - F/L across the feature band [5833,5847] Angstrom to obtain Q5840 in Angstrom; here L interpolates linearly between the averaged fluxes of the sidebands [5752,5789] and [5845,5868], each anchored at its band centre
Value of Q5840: -0.6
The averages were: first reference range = 233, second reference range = 251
